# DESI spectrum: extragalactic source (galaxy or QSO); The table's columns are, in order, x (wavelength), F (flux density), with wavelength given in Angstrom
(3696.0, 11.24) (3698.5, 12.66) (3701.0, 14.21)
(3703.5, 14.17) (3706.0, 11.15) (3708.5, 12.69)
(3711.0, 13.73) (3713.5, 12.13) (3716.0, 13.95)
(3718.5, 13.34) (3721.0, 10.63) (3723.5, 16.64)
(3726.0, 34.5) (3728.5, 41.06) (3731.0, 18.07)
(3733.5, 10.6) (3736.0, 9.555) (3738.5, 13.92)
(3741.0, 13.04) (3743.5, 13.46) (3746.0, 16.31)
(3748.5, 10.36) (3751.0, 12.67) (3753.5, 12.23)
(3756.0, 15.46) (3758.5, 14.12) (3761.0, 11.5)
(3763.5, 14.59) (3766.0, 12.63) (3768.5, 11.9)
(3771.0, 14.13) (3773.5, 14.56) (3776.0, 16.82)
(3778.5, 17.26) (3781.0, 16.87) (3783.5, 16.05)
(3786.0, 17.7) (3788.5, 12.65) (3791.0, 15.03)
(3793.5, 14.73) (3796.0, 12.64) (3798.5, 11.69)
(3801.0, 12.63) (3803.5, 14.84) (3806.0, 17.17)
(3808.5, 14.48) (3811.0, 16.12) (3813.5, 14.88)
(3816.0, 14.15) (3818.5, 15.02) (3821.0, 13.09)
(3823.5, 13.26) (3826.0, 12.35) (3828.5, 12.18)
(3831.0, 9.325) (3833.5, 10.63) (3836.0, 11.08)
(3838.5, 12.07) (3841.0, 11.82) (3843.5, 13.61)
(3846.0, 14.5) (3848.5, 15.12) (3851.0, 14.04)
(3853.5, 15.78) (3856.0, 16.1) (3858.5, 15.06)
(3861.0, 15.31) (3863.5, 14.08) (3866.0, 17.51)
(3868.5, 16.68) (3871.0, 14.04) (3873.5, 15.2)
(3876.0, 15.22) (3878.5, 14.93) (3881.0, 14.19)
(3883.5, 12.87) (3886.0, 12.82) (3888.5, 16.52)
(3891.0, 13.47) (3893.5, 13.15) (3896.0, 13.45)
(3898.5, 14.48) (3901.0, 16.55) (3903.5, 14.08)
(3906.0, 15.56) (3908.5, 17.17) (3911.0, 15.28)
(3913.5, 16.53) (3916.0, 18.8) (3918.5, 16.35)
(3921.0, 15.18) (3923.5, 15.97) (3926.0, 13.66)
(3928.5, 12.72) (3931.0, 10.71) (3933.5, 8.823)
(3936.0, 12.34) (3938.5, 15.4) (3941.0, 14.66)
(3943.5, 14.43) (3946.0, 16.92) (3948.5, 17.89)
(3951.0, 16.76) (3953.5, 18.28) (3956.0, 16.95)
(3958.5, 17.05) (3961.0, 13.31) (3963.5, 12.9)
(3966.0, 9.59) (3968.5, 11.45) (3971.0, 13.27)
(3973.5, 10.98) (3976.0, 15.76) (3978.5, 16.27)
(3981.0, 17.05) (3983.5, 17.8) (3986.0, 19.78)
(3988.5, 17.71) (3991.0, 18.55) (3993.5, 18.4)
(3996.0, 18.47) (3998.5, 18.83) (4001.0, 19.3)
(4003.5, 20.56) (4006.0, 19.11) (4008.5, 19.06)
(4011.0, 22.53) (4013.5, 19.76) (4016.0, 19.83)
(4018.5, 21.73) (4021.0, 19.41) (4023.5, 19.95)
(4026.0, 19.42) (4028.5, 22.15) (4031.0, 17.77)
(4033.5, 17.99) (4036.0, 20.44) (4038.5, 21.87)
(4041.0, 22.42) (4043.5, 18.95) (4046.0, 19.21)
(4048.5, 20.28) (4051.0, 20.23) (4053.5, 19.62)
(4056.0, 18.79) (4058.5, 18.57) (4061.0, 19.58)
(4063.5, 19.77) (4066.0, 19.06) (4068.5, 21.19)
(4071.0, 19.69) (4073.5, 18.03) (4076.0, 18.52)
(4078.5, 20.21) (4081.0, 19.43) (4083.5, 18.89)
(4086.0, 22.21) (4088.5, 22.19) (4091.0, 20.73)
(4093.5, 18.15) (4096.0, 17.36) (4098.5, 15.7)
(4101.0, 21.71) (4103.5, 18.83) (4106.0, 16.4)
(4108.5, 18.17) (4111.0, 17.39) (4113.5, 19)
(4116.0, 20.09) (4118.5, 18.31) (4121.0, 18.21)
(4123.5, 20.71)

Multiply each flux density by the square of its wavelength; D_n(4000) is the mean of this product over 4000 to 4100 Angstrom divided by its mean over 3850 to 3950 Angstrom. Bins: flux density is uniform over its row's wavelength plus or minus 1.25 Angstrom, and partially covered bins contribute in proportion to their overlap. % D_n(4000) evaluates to 1.43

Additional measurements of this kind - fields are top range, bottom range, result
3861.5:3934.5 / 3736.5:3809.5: 1.11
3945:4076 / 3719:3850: 1.41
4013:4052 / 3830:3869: 1.59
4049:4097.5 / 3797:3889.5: 1.56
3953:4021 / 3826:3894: 1.32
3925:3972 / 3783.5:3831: 1.08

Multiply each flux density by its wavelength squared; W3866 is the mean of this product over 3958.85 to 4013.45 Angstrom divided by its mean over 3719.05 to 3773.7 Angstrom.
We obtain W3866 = 1.2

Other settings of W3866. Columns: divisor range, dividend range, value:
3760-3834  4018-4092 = 1.62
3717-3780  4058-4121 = 1.47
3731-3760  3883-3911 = 1.21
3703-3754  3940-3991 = 1.13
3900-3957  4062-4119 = 1.36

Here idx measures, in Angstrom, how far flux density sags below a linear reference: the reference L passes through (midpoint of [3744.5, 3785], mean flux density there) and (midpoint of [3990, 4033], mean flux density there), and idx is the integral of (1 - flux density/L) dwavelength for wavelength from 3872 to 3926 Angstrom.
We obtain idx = 6.6 Angstrom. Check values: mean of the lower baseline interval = 14.2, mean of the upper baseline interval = 19.7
